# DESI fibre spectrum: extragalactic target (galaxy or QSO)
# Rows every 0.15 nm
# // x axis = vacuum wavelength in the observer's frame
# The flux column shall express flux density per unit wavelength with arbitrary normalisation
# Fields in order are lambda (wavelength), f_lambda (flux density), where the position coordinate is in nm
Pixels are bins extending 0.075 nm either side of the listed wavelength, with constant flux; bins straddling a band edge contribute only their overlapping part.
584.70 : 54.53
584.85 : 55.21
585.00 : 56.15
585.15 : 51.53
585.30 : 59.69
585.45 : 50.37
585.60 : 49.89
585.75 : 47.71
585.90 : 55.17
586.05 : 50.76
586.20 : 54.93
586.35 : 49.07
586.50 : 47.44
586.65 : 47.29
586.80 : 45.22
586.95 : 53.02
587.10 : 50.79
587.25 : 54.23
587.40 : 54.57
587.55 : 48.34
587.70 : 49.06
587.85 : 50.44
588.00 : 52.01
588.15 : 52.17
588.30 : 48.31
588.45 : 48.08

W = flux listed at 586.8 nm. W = 45.22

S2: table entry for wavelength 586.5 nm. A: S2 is 47.44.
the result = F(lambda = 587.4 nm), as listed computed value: 54.57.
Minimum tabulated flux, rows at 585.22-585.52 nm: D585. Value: 50.37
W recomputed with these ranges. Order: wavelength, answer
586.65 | 47.29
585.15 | 51.53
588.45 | 48.08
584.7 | 54.53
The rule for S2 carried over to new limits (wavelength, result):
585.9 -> 55.17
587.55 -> 48.34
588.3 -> 48.31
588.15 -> 52.17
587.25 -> 54.23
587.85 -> 50.44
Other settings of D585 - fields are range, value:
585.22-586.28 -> 47.71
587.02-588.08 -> 48.34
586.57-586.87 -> 45.22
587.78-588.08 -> 50.44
